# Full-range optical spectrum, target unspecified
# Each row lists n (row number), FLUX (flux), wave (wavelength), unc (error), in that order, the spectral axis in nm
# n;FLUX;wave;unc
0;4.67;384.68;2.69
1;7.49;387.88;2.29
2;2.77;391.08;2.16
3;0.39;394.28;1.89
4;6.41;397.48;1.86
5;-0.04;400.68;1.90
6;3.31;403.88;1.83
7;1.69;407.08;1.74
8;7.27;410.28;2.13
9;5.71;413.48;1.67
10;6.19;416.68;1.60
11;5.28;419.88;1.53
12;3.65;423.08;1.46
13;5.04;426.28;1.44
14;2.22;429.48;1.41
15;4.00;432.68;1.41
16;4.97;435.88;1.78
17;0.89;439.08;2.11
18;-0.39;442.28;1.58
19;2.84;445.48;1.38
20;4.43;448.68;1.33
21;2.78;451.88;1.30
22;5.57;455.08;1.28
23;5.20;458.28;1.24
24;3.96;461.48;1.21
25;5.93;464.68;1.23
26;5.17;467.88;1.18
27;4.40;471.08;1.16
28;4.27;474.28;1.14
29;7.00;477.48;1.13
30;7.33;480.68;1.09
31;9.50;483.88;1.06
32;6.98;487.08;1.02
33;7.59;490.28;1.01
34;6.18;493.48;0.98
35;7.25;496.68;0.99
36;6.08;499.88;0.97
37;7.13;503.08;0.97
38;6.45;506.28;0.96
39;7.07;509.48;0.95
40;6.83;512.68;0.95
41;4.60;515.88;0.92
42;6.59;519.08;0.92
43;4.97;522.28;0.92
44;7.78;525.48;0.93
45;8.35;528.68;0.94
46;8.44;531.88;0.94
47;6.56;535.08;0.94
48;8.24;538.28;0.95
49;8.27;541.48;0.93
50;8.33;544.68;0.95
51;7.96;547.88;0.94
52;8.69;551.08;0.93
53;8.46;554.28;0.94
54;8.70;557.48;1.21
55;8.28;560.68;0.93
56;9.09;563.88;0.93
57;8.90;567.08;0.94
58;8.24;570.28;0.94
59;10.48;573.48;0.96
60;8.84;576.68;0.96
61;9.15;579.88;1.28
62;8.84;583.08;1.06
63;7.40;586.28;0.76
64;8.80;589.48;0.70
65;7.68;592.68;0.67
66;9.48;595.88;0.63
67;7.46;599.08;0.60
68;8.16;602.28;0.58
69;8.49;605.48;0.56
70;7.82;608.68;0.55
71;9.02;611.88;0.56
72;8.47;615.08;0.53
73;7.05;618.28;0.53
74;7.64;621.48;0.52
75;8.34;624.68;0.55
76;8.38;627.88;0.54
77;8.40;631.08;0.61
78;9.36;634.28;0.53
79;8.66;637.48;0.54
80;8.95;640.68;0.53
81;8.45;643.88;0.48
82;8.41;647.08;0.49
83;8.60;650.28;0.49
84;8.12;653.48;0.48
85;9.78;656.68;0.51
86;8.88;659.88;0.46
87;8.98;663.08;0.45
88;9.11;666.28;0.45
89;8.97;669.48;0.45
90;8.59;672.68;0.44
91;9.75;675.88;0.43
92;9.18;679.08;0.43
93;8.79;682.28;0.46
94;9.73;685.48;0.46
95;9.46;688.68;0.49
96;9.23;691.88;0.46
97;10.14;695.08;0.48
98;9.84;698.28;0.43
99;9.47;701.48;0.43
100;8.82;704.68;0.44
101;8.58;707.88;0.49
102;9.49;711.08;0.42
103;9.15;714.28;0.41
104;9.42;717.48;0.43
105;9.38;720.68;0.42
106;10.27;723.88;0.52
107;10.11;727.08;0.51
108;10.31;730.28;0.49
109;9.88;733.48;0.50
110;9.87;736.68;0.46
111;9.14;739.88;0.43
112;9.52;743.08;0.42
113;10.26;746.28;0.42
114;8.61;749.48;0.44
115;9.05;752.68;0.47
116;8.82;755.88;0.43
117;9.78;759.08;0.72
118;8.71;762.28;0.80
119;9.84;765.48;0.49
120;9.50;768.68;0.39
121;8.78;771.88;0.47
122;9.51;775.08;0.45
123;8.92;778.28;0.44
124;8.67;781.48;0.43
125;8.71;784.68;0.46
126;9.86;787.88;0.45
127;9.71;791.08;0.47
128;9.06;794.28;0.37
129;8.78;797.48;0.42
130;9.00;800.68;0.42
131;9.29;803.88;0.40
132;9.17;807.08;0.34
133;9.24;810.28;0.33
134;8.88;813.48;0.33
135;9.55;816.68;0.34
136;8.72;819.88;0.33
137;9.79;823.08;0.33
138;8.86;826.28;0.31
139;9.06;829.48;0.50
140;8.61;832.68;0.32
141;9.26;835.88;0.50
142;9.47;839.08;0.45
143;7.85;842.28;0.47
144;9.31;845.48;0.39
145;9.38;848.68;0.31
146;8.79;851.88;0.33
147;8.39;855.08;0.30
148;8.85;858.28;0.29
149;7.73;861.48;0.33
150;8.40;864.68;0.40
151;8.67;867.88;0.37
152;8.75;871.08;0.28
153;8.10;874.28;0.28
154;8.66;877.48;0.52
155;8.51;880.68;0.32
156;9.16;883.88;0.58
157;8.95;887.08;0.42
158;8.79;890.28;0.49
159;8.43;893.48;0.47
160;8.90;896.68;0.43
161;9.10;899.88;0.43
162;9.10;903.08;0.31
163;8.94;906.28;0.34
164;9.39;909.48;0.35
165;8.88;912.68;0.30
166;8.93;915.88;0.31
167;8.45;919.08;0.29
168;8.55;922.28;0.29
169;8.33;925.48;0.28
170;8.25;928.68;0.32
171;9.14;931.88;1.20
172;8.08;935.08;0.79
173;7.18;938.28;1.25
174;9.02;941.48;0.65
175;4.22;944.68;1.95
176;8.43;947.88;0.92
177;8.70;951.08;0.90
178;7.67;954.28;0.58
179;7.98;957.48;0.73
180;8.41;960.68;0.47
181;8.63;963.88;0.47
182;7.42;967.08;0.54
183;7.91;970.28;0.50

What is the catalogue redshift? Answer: 0.20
